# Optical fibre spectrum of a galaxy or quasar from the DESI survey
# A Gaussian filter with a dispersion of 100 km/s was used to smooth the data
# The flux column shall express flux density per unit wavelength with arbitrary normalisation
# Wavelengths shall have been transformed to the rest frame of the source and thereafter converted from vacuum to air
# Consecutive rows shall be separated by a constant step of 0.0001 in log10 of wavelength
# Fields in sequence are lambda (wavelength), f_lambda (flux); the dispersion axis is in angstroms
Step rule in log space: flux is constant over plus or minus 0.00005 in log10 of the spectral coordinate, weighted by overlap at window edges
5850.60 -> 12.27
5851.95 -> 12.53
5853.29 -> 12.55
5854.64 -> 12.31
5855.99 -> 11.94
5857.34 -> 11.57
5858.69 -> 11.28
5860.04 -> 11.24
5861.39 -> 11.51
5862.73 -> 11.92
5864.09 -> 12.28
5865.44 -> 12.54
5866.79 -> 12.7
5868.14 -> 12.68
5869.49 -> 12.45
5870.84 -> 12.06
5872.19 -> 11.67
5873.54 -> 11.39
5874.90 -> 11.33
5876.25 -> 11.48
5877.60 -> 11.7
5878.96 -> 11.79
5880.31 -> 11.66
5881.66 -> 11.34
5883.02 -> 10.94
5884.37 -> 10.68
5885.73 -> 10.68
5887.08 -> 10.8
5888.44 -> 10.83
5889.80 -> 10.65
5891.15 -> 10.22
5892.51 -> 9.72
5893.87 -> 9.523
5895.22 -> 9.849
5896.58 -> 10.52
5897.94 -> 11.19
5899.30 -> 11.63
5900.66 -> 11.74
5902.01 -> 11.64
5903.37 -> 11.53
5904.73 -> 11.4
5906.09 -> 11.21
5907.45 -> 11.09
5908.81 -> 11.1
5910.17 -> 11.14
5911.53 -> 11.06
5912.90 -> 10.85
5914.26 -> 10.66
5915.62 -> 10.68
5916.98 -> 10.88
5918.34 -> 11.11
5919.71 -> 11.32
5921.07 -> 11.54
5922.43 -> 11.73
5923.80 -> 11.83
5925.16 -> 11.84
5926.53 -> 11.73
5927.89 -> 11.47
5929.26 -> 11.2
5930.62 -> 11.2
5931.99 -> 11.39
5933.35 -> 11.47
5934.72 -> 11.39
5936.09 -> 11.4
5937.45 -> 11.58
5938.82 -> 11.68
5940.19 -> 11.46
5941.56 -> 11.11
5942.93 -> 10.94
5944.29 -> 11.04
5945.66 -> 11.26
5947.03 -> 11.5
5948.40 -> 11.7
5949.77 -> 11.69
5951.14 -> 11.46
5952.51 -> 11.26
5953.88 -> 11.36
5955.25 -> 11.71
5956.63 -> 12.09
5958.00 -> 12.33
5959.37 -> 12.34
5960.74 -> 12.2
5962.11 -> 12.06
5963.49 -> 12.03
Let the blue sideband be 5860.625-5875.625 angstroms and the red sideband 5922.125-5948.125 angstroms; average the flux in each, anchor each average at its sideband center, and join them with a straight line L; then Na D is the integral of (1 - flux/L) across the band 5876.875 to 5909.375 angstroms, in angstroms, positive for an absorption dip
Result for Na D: 2.3 angstroms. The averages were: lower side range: 12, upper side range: 11.4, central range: 11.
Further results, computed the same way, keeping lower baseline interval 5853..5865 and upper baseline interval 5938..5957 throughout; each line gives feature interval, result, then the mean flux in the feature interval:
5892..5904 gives 0.8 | 10.8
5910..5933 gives 0.5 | 11.3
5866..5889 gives 0.4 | 11.6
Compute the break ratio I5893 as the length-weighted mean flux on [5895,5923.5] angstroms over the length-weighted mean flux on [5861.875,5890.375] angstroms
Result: 0.96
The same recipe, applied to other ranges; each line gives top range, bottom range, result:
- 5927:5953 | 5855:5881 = 0.96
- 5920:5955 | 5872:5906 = 1.04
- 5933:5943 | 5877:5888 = 1.02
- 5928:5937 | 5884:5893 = 1.08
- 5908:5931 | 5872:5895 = 1.03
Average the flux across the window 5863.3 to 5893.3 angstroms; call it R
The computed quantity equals 11.4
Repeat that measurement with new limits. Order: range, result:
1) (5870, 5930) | 11.1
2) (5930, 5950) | 11.4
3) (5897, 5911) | 11.4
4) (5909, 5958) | 11.4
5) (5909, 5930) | 11.3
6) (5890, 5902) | 10.6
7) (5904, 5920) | 11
